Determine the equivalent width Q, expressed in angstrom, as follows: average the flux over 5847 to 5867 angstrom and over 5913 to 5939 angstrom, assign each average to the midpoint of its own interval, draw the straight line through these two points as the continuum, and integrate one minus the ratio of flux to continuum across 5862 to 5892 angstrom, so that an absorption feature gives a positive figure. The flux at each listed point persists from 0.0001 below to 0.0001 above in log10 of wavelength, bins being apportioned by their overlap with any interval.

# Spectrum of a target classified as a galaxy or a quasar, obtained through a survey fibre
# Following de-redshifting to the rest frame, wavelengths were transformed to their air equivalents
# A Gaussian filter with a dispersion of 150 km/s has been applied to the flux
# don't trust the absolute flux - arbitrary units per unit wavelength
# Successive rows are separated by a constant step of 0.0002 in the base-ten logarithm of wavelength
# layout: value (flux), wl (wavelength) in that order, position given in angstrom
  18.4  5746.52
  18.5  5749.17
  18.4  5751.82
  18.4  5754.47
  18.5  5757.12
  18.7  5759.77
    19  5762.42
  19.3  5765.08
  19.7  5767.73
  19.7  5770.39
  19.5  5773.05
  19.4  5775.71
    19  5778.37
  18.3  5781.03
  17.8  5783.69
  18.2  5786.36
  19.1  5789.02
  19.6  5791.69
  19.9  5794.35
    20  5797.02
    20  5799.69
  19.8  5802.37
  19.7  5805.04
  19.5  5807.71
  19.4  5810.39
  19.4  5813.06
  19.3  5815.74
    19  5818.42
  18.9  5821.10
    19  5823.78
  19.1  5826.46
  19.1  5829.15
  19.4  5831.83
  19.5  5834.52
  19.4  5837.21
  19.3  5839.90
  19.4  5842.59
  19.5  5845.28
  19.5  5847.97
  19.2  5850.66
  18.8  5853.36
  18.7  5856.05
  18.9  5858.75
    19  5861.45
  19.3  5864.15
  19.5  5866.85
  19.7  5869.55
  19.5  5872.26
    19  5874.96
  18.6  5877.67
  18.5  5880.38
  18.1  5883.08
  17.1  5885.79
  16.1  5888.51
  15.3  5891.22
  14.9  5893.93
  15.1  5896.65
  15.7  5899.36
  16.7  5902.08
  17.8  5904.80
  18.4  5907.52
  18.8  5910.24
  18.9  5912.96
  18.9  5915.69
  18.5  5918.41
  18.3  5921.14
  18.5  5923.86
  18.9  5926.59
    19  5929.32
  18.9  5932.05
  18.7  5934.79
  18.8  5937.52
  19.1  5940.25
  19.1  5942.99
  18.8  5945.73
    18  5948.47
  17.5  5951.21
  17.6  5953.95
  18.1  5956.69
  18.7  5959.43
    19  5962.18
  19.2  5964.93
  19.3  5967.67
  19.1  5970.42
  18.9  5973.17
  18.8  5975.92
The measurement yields 1.1 angstrom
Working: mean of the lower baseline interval 19.1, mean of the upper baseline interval 18.7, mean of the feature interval 18.3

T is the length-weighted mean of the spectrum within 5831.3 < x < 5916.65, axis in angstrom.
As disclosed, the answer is 18.3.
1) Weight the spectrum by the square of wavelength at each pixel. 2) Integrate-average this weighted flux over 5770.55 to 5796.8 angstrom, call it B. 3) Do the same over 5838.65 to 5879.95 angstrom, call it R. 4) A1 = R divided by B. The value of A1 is 1.0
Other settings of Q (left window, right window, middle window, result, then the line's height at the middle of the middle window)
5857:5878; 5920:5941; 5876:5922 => 3.85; 19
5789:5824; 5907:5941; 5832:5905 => 3.31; 19.1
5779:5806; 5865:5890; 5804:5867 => -1.33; 18.8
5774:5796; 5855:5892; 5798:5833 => -1.11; 18.8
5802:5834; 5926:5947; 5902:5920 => 0.56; 19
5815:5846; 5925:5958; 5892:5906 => 2.09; 18.8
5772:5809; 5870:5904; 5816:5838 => -0.85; 18.5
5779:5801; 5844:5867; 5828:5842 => -0.16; 19.1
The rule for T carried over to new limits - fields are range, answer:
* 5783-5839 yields 19.3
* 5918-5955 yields 18.6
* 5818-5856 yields 19.2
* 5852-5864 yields 18.9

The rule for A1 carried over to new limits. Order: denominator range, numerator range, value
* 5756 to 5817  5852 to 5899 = 0.96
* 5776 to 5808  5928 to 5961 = 1.01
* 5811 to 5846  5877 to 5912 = 0.90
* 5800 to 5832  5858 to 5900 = 0.94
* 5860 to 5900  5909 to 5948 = 1.08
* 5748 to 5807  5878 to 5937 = 0.97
